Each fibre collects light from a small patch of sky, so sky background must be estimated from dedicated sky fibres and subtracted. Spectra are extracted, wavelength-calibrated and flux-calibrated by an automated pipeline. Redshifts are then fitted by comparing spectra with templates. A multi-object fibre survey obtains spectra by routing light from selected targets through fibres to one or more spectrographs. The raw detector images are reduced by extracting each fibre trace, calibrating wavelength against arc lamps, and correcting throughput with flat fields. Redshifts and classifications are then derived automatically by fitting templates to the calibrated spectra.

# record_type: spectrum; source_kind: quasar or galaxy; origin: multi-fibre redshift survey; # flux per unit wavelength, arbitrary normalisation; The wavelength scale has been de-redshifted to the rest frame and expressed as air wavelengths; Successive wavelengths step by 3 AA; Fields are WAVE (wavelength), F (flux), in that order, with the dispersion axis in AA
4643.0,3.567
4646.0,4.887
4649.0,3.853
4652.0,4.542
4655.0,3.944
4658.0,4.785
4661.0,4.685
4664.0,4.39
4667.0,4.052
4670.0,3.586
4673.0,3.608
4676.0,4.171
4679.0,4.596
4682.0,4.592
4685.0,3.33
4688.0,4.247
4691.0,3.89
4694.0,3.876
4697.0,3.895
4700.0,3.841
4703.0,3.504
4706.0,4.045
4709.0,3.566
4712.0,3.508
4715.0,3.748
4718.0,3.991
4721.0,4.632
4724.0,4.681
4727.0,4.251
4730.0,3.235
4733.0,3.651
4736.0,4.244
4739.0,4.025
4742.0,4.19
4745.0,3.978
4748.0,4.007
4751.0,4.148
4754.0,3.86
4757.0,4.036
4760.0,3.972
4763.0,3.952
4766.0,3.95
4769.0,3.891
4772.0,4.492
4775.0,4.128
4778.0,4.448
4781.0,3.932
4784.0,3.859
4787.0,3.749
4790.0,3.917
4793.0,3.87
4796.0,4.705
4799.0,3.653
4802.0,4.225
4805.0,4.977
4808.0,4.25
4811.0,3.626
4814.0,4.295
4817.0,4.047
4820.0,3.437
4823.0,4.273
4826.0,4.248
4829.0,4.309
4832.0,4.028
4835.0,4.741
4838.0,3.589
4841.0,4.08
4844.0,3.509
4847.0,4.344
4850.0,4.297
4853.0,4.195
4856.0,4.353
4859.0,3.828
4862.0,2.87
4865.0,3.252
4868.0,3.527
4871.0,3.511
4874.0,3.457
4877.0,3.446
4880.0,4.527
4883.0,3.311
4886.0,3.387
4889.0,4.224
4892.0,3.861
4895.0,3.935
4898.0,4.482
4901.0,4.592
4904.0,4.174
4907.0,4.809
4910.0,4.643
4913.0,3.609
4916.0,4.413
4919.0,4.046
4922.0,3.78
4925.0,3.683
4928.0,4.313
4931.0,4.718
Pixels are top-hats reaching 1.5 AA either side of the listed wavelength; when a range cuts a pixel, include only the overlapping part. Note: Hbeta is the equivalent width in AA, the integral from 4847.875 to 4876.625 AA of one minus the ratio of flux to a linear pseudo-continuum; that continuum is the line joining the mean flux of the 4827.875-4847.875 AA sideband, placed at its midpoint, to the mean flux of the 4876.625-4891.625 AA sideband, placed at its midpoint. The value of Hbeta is 1.7 AA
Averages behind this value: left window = 4.07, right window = 3.81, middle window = 3.7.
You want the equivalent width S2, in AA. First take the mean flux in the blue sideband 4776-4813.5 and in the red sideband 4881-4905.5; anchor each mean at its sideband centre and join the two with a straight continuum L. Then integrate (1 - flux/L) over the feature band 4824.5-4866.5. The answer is 0.8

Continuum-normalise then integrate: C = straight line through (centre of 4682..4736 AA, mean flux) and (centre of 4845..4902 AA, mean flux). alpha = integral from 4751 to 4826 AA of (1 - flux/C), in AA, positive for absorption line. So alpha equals -3.7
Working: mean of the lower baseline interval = 3.91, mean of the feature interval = 4.07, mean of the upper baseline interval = 3.85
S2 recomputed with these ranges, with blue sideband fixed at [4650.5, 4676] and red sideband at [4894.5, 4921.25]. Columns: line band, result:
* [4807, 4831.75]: 1.2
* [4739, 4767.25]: 1.5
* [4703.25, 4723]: 1.5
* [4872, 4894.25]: 2.8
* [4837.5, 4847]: 1.0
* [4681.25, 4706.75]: 1.9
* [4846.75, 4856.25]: 0.0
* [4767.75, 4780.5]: 0.1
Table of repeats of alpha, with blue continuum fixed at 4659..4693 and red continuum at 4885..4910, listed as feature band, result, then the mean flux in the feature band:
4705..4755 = 1.8 AA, 3.99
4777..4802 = 0.9 AA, 4.02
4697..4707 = 0.8 AA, 3.8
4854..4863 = 1.0 AA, 3.76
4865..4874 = 1.6 AA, 3.46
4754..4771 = 0.8 AA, 3.97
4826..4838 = -0.2 AA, 4.25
